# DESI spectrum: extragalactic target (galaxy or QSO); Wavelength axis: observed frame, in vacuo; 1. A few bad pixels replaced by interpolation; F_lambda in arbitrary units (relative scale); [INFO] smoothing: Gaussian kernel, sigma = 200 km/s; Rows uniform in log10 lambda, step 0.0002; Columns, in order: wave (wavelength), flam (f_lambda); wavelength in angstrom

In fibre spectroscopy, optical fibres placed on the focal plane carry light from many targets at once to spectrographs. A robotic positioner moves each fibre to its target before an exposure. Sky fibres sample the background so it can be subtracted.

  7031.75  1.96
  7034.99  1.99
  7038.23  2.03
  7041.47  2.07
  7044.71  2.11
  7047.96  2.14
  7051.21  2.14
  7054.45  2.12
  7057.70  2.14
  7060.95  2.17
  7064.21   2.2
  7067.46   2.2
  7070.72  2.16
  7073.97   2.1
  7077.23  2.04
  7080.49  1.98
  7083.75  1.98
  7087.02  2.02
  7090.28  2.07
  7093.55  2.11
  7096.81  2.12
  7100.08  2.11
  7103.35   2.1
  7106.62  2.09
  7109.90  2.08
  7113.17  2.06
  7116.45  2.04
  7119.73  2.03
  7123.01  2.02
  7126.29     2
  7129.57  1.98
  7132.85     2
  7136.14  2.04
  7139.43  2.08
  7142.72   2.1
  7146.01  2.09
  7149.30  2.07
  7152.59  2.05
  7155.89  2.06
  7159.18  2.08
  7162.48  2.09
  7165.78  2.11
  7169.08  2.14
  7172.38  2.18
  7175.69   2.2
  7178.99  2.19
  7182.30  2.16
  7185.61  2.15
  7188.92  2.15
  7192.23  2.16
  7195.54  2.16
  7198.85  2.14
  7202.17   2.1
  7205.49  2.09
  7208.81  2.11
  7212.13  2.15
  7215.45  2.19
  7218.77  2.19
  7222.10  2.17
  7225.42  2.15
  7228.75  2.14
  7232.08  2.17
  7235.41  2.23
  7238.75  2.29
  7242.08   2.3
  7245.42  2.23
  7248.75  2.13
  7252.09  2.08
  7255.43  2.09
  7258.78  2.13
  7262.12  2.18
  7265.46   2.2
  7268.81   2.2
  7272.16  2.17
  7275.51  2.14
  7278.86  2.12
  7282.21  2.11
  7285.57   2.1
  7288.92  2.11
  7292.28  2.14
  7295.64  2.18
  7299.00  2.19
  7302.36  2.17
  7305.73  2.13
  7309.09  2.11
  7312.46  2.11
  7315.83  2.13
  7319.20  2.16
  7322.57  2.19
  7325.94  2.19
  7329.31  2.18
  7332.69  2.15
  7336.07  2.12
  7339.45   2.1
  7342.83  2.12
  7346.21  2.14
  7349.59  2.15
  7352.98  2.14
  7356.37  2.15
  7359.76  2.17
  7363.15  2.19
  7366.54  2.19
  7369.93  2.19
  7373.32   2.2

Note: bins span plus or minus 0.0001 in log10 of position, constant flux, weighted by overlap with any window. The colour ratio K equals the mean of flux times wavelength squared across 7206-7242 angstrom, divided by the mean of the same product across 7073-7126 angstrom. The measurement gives 1.1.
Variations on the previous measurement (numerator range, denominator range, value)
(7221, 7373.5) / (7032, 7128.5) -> 1.10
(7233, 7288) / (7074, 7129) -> 1.10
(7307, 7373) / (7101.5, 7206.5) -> 1.08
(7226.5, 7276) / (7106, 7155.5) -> 1.10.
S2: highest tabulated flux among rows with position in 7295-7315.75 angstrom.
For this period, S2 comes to 2.19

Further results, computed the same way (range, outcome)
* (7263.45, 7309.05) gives 2.2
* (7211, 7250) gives 2.3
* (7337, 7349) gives 2.14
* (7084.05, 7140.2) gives 2.12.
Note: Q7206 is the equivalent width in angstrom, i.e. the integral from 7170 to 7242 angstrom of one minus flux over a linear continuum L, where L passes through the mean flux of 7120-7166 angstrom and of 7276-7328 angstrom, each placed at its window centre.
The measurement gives -2.7 angstrom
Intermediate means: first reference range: 2.05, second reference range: 2.14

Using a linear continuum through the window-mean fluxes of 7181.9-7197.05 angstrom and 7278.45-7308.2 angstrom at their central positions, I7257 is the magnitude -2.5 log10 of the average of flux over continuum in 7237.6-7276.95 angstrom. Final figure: -0.02 mag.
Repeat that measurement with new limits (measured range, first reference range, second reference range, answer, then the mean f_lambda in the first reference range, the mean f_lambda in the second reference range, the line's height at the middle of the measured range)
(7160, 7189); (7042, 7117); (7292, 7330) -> -0.014 mag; 2.1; 2.16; 2.12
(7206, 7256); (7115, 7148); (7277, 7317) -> -0.040 mag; 2.04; 2.13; 2.1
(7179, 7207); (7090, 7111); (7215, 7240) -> 0.012 mag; 2.1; 2.19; 2.16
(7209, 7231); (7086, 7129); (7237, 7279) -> -0.007 mag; 2.06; 2.18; 2.15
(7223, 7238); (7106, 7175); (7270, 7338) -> -0.035 mag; 2.07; 2.15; 2.11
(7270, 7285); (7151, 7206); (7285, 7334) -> 0.006 mag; 2.13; 2.15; 2.15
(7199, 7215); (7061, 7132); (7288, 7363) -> -0.006 mag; 2.07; 2.15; 2.11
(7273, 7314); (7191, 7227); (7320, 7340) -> 0.010 mag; 2.15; 2.16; 2.15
